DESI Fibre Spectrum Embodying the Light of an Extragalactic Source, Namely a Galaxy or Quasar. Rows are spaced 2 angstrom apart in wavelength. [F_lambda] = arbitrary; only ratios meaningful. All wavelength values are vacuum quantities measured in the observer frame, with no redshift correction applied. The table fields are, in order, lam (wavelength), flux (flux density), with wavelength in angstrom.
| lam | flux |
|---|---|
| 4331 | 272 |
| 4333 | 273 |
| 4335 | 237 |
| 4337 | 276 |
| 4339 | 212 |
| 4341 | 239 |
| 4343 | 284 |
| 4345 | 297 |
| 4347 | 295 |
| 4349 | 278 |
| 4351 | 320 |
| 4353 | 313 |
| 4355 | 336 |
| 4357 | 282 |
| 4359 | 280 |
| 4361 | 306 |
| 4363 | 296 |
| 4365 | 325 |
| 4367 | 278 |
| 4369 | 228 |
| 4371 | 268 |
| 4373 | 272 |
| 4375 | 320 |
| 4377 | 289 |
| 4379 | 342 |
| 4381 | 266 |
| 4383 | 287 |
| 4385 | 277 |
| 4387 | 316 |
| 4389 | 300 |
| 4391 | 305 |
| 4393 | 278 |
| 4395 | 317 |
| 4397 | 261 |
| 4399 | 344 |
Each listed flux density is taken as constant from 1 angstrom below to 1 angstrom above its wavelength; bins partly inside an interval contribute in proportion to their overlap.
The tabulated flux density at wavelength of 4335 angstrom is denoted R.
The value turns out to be 237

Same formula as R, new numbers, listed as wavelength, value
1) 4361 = 306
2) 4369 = 228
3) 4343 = 284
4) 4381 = 266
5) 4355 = 336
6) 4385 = 277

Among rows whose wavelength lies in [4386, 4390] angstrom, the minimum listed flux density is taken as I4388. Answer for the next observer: 300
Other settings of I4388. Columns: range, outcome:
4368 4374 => 228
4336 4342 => 212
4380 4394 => 266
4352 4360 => 280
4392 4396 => 278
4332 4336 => 237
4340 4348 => 239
